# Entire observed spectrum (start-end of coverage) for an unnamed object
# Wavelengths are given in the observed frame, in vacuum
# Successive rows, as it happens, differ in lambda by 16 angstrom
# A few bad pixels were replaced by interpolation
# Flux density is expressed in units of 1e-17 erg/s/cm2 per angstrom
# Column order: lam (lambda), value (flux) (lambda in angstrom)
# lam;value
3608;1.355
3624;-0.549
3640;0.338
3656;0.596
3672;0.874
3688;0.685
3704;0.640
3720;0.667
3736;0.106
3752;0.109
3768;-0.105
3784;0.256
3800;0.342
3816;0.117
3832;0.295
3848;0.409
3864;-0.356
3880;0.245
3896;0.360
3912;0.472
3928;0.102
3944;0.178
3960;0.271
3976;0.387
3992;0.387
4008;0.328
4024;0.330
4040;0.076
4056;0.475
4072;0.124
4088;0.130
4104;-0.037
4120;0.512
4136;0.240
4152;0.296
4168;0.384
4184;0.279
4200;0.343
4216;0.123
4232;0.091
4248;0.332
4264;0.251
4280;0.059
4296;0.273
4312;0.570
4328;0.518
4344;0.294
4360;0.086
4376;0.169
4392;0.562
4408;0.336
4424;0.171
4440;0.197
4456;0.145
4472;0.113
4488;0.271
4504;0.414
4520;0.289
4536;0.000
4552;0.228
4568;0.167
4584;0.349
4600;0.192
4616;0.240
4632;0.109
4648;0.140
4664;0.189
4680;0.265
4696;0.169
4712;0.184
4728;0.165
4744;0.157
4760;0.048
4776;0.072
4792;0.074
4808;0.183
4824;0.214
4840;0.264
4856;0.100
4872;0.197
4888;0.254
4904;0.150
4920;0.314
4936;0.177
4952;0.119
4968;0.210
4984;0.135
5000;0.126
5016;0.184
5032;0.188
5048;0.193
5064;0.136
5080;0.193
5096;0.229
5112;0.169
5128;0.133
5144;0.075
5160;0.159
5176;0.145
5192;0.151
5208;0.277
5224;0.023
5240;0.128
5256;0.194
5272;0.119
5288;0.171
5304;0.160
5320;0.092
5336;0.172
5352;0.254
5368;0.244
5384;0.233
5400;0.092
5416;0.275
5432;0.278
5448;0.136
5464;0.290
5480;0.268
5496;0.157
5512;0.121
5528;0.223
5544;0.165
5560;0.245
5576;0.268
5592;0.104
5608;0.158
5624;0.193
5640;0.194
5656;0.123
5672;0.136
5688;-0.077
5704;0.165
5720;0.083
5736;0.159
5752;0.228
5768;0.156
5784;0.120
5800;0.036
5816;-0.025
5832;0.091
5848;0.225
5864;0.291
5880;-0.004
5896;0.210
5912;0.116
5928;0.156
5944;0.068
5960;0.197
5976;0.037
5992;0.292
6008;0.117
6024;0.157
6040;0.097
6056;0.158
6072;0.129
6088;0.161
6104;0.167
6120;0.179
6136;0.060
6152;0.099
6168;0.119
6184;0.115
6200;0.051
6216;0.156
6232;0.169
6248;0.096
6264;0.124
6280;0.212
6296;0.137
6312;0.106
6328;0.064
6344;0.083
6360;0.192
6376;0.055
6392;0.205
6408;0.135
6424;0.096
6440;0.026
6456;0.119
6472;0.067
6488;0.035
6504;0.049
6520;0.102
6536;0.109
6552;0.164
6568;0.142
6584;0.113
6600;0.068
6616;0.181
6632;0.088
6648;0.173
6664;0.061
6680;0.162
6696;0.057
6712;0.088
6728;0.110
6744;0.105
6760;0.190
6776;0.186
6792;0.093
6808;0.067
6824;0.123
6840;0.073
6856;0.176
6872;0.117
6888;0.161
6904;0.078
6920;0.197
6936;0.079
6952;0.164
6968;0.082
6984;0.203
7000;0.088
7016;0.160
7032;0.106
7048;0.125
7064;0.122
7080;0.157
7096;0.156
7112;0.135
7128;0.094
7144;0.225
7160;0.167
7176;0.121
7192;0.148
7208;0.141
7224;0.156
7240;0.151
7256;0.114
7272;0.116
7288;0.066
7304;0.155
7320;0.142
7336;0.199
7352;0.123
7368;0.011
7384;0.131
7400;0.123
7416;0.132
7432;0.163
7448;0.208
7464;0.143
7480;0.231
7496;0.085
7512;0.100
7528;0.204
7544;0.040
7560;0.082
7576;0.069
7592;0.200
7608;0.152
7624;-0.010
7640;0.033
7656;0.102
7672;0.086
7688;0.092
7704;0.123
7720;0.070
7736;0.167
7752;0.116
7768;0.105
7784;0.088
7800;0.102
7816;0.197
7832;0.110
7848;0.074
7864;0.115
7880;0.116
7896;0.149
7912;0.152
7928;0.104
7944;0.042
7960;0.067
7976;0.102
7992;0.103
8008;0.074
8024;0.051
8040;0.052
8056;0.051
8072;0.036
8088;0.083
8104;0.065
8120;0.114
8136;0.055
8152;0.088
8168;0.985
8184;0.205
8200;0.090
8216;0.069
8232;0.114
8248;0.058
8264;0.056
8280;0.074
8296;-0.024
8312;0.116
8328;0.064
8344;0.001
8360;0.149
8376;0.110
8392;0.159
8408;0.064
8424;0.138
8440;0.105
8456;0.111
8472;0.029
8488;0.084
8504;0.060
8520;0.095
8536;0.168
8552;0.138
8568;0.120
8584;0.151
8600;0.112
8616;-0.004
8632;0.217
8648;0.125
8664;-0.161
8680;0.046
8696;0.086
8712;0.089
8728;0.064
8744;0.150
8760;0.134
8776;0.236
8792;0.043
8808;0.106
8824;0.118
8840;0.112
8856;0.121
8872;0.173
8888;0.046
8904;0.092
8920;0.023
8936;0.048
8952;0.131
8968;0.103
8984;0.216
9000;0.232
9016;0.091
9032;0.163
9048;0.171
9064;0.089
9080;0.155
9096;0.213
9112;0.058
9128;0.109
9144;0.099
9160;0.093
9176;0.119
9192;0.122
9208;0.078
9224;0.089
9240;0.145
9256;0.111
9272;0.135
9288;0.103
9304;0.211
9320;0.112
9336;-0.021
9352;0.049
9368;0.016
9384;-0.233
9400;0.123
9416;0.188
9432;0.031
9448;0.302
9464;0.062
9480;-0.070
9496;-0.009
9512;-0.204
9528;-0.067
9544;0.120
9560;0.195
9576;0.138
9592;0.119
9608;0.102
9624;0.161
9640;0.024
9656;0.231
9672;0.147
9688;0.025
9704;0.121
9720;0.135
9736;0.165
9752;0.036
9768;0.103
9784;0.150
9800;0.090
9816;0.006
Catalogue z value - 1.191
